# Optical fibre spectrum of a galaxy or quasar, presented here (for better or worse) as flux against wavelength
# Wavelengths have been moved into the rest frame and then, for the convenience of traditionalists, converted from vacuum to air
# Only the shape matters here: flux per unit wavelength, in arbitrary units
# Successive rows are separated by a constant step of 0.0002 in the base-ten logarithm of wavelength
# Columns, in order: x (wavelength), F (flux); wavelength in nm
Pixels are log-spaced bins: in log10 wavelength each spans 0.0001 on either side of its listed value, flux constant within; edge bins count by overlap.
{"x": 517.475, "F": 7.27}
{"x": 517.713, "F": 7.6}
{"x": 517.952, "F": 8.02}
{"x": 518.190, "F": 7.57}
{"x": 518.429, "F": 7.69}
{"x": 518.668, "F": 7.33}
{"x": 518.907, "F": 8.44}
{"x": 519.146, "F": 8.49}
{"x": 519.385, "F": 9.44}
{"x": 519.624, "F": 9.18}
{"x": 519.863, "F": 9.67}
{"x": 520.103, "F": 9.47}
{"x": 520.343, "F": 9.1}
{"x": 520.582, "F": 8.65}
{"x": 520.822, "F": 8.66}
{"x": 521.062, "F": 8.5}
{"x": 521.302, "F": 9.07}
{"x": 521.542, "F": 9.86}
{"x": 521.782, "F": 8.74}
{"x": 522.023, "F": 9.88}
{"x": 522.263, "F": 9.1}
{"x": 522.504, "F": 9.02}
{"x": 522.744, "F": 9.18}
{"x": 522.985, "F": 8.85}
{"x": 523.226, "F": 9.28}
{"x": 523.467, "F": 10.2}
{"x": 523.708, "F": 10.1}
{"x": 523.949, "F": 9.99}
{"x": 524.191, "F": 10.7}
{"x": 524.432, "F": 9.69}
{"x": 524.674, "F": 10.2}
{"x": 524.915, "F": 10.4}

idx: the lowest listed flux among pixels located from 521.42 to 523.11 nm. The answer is 8.74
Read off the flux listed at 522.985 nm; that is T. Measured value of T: 8.85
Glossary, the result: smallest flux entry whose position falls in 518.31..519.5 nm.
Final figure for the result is 7.33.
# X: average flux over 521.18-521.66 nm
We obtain 9.46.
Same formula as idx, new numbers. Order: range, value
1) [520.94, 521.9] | 8.5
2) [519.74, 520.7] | 8.65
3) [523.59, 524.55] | 9.69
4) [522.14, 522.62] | 9.02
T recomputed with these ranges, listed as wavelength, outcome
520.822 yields 8.66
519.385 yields 9.44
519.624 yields 9.18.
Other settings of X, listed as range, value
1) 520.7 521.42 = 8.74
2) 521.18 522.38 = 9.33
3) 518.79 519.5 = 8.79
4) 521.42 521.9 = 9.31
